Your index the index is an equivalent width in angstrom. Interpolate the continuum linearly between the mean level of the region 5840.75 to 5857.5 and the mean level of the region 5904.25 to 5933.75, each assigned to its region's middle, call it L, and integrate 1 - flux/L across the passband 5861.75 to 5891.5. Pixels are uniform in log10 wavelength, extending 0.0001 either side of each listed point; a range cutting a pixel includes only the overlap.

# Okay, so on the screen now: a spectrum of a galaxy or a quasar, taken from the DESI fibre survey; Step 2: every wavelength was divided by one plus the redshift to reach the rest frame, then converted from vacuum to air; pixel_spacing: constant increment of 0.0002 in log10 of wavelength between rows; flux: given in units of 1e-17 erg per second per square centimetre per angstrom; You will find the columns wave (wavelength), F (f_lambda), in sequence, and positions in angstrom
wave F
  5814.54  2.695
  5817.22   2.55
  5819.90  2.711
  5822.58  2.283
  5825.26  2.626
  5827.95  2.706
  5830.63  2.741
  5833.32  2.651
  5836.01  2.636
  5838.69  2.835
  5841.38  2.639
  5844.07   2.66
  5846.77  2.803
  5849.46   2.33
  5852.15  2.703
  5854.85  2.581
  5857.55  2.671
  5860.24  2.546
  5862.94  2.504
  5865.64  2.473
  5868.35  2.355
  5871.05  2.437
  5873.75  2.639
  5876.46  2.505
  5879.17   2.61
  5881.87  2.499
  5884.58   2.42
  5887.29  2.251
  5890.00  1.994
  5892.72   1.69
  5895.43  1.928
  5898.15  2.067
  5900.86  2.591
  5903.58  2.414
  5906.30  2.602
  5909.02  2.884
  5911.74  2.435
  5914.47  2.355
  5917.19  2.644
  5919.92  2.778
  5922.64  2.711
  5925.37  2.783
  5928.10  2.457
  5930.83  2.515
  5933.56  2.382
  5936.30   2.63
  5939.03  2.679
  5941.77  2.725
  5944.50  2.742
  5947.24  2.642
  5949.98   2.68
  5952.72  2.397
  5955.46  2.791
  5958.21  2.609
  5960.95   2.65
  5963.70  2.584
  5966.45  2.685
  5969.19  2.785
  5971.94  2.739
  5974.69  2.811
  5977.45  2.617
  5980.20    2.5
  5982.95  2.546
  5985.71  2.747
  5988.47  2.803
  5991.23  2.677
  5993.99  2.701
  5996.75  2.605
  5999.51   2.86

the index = 2.2 angstrom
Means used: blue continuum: 2.62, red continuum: 2.6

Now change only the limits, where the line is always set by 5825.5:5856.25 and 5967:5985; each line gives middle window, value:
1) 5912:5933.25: 0.6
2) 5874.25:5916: 4.8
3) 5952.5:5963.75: 0.2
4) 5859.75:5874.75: 1.0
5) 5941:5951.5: -0.1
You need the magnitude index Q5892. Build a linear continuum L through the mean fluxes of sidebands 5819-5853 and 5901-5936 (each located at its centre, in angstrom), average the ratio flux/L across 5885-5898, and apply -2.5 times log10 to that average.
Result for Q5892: 0.28 mag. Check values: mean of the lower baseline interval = 2.64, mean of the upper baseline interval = 2.58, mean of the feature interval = 2.01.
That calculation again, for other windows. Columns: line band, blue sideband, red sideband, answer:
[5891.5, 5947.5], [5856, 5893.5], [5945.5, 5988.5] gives 0.01 mag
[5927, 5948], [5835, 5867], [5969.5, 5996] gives 0.03 mag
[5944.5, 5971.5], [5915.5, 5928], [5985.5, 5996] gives 0.02 mag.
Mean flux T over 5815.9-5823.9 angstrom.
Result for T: 2.52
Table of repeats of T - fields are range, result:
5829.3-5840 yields 2.72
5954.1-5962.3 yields 2.68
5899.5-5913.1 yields 2.59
